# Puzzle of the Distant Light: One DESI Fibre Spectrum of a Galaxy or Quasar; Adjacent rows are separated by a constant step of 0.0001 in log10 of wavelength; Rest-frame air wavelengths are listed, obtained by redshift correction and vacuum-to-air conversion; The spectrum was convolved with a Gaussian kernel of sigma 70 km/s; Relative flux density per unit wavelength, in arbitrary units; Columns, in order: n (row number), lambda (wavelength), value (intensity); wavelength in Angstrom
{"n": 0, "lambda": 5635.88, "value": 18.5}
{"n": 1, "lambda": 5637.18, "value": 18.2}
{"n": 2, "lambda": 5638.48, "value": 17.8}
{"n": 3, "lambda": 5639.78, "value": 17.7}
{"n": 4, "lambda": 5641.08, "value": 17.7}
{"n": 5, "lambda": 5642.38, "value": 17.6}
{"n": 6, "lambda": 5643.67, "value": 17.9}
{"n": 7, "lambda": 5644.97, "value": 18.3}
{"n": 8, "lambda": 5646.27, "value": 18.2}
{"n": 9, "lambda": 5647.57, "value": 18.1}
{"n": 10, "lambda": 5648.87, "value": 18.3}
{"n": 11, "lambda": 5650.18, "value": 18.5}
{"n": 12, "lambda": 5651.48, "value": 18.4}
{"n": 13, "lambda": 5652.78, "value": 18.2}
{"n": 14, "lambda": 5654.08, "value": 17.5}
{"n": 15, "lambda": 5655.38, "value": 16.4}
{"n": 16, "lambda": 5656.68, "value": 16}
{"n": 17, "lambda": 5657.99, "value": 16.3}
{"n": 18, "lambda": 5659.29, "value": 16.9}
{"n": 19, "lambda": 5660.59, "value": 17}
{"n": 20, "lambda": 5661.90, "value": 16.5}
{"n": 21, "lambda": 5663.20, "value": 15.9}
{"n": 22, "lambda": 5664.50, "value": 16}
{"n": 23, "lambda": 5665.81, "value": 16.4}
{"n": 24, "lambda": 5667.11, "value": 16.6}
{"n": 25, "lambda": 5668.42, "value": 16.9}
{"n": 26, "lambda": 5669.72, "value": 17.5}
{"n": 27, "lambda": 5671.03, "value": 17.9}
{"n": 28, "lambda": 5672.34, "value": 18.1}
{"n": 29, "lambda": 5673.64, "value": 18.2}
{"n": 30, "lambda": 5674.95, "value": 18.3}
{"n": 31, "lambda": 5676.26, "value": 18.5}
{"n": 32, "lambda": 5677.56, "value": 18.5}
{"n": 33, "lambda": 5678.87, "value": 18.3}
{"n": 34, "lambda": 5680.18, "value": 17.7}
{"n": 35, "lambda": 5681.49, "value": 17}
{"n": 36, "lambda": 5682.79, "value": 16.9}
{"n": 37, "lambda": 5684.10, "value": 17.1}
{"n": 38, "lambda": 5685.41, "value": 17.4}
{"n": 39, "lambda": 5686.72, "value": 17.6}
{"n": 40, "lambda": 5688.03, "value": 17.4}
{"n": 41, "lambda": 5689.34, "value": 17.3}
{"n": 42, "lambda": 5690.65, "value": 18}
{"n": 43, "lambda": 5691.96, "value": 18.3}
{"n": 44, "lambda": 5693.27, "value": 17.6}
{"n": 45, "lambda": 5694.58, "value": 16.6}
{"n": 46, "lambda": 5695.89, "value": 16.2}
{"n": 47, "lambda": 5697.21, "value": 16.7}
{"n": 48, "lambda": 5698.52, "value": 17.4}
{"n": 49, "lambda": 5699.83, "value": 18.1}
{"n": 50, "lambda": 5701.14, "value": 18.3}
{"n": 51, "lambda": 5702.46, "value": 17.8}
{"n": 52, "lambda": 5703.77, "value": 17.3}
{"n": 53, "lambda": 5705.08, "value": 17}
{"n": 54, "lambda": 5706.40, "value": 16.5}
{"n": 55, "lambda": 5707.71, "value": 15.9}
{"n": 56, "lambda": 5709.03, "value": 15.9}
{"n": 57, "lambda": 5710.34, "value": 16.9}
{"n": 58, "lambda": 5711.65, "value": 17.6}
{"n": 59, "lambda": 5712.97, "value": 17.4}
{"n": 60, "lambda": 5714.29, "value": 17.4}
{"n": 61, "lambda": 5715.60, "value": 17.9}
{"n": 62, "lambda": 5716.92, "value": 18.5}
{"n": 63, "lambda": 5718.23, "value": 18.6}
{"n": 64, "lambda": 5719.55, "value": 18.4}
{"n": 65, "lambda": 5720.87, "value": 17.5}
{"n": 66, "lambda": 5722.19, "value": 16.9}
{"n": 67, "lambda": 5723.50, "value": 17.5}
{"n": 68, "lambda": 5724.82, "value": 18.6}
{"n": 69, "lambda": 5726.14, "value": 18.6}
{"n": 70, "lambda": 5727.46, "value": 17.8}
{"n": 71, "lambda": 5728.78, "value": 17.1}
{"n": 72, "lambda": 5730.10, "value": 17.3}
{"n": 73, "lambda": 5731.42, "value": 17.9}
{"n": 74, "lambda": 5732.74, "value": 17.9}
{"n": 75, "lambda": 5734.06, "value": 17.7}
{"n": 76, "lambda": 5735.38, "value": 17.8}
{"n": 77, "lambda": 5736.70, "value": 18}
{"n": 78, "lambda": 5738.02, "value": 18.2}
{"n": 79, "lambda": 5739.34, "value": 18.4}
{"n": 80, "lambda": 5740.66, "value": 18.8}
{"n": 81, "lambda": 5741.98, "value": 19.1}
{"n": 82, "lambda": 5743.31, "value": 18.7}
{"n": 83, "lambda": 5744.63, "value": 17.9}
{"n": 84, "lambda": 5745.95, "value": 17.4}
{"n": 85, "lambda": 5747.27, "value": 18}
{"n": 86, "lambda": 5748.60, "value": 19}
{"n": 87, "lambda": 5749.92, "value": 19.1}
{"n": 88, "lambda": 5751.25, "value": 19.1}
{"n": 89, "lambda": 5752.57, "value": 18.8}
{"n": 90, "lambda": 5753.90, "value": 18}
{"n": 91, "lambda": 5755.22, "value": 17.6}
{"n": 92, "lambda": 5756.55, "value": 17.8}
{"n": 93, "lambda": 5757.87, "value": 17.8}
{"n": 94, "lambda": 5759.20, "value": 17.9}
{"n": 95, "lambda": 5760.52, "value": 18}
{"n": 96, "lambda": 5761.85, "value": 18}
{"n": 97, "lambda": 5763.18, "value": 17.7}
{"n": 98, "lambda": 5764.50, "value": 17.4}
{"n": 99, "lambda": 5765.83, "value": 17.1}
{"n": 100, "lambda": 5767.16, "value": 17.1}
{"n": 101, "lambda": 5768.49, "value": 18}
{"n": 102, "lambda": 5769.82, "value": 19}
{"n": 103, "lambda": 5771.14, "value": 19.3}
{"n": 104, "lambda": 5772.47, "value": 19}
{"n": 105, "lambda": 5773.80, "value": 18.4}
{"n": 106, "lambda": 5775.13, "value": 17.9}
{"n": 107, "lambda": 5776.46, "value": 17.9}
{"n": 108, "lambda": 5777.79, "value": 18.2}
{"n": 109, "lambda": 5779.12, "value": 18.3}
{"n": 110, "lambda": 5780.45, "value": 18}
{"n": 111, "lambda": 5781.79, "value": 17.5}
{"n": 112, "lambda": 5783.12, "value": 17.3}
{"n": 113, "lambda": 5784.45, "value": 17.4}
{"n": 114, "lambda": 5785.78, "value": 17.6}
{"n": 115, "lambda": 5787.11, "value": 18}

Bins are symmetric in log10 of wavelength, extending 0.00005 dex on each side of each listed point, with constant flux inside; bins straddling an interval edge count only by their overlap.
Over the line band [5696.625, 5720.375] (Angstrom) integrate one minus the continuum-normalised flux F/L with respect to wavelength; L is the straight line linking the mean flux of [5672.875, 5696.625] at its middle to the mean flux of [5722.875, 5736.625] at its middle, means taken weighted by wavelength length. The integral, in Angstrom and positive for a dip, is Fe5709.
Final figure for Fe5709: 0.4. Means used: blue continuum 17.6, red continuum 17.8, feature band 17.4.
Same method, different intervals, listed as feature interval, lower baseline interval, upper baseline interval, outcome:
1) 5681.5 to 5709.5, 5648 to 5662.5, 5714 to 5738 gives 0.65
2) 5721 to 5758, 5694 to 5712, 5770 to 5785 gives -1.12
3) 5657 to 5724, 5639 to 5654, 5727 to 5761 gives 2.79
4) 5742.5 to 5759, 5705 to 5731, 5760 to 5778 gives -0.38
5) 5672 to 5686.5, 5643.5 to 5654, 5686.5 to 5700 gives -0.15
